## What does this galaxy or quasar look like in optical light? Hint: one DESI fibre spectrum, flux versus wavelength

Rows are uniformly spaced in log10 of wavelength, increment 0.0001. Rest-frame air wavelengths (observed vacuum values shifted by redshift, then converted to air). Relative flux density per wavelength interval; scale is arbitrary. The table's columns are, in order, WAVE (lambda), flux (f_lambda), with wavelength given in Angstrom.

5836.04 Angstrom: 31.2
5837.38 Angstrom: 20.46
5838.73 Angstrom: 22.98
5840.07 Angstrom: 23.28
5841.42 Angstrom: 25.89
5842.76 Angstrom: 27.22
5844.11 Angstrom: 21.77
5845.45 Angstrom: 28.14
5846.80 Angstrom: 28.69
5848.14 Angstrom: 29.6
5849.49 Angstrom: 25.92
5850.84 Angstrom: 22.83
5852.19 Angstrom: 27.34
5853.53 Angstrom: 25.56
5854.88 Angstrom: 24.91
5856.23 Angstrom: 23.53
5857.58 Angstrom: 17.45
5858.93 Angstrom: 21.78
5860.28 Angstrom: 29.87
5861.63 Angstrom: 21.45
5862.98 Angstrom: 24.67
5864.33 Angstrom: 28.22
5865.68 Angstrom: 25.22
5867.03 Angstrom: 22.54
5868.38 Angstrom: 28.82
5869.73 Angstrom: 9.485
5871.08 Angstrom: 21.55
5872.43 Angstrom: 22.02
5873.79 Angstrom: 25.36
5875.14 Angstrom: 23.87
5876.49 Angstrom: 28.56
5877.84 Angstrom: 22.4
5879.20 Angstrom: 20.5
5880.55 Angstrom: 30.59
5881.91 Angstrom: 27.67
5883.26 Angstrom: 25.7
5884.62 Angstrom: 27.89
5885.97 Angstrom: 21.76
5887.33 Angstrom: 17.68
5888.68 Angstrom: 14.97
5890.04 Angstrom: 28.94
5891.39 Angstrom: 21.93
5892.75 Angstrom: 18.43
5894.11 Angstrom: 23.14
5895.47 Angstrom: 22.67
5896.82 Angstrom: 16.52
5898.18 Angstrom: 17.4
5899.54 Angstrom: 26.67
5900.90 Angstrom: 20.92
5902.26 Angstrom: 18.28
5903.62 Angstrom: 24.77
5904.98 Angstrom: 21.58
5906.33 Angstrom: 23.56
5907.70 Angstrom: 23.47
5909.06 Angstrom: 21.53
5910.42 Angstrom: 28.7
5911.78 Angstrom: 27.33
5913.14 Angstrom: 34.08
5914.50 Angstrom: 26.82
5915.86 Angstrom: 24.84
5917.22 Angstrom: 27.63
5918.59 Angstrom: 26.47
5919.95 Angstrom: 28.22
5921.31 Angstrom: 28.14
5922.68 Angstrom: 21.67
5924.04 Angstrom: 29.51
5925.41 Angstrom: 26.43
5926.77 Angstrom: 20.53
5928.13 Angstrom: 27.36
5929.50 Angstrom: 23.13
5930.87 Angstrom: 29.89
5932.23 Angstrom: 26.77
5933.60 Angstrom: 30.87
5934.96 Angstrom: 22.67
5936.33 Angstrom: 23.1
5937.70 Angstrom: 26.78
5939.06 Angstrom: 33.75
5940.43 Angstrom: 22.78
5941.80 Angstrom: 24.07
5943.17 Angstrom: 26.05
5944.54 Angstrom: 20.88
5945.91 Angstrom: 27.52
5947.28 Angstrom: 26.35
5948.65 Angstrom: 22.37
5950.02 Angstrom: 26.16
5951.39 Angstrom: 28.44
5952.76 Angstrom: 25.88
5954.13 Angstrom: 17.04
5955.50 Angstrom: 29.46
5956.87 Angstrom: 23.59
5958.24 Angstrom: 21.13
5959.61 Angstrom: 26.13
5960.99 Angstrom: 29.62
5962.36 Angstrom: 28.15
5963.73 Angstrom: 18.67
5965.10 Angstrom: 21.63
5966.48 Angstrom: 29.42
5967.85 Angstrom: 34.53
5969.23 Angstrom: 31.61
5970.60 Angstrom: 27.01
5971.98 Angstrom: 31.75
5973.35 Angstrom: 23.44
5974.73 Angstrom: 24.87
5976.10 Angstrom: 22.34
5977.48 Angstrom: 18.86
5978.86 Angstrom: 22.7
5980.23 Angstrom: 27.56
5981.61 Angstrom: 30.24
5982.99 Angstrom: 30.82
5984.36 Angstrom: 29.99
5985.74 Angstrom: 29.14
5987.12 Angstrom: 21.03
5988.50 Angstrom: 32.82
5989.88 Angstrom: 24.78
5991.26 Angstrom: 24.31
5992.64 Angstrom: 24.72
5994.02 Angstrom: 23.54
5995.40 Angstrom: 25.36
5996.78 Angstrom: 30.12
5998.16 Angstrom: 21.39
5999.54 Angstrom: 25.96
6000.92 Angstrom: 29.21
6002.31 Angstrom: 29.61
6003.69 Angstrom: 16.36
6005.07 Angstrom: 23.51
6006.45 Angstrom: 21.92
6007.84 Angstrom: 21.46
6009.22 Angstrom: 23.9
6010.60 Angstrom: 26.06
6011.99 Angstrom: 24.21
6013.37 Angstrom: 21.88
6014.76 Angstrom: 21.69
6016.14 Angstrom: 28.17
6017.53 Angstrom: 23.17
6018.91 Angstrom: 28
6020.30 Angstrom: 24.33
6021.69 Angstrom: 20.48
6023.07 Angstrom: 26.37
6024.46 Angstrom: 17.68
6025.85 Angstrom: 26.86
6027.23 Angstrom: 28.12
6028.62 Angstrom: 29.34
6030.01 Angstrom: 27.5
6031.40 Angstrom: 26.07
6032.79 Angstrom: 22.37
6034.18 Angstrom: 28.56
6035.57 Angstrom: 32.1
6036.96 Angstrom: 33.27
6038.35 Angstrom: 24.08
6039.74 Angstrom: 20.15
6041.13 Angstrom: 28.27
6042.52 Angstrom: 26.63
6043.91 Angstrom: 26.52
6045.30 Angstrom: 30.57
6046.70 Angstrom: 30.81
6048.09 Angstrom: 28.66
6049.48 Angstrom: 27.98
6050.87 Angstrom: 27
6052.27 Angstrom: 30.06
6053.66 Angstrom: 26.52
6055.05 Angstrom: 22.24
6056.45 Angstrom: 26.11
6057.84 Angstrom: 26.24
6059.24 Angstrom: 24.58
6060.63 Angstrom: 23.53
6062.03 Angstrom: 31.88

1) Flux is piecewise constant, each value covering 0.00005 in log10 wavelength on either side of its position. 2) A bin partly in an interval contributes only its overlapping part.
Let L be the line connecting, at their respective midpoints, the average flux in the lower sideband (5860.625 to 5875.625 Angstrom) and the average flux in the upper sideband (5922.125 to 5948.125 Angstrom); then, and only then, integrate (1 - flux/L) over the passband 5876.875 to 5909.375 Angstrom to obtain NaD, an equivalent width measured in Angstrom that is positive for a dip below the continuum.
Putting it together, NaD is 2.2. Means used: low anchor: 23.2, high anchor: 25.8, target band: 22.5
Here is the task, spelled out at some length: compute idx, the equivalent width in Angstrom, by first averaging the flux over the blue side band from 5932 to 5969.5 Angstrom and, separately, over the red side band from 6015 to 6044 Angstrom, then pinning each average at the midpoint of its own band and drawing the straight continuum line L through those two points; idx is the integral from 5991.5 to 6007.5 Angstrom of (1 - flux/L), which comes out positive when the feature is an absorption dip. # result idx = 0.8 Angstrom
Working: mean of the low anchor 25.8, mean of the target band 24.6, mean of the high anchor 26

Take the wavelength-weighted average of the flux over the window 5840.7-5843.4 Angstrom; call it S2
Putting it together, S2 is 26.5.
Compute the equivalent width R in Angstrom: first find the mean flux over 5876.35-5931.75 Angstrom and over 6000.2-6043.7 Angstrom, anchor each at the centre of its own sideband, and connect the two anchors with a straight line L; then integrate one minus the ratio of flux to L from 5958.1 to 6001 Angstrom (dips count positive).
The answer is -2.53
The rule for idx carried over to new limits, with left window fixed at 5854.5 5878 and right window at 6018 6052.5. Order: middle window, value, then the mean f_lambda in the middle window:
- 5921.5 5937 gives -0.6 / 25.7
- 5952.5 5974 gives -0.7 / 26.2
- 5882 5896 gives 0.8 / 22.5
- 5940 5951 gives 0.2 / 24.7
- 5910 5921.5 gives -1.7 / 28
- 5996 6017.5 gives 1.6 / 24.3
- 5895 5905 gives 1.3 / 21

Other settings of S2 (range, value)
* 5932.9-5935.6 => 26.9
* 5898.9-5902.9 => 21.9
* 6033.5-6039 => 29.5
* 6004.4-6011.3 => 23.4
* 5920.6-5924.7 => 26.4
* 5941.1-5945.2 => 23.7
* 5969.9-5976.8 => 25.9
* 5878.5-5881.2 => 25.5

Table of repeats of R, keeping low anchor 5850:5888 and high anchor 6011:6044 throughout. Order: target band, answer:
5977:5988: -0.6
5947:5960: 0.1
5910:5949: -2.9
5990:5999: 0.1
